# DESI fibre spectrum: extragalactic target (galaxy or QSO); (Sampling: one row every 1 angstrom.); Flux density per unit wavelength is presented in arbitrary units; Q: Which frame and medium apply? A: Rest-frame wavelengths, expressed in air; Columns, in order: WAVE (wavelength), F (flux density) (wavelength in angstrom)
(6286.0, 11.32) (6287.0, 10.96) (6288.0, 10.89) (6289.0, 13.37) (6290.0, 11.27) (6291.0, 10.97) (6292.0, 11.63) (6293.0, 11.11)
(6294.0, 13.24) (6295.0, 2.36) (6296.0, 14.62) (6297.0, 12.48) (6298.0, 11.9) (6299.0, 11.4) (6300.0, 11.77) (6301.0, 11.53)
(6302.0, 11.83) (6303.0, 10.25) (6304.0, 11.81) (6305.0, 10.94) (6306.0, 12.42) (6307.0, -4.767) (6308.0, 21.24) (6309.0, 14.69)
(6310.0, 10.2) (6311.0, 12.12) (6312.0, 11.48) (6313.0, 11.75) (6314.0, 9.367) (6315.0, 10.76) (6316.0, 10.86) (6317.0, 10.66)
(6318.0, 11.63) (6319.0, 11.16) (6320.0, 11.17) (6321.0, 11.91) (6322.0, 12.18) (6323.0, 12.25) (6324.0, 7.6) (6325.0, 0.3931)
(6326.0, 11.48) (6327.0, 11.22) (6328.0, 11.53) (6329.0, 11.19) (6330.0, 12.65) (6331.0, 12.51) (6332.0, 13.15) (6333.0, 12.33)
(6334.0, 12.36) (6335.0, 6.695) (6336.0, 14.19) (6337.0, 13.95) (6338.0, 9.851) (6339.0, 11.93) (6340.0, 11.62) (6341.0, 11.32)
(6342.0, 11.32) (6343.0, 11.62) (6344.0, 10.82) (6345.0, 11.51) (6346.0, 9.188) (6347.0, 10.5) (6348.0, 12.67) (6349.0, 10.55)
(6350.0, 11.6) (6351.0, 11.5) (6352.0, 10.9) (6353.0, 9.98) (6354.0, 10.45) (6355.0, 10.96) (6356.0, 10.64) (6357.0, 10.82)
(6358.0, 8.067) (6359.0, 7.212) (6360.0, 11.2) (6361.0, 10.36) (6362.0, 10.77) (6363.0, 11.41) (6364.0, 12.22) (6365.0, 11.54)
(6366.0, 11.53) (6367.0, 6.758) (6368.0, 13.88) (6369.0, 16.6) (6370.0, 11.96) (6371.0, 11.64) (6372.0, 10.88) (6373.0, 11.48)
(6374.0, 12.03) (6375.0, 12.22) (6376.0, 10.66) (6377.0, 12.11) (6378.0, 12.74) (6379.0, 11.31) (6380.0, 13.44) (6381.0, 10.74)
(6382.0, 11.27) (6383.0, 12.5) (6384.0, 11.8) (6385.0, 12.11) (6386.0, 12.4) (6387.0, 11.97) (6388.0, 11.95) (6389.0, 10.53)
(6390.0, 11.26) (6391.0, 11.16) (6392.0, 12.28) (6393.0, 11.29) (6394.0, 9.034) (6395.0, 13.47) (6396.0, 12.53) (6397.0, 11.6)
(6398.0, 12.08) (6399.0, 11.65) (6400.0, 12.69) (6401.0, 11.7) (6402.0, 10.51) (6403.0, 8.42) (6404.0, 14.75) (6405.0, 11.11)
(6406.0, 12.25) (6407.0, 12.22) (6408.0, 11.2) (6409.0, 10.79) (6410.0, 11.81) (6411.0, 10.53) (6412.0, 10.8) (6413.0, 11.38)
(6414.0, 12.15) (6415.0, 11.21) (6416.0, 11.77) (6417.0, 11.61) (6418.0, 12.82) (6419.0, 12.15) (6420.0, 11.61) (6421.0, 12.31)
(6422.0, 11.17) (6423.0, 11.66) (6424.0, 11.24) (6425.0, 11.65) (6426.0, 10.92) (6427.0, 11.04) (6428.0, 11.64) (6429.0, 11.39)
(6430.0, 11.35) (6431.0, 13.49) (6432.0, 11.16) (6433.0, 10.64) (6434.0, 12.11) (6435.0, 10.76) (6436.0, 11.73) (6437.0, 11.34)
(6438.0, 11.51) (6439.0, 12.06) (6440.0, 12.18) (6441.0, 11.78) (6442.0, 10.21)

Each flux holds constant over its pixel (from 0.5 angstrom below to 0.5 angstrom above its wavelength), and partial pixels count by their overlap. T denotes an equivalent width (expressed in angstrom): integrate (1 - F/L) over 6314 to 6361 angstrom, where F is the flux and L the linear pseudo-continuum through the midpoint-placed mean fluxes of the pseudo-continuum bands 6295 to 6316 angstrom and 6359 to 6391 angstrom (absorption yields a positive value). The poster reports 2.2 angstrom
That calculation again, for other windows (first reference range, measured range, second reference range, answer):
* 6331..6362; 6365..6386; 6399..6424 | -1.2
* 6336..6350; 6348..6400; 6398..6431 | 0.3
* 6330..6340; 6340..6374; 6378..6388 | 2.6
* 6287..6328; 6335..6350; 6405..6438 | -0.3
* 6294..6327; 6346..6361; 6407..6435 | 0.8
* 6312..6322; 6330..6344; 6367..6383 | -0.4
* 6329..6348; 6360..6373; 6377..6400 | 0.1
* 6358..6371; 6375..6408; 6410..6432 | -1.0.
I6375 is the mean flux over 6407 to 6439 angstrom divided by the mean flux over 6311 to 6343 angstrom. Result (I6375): 1.04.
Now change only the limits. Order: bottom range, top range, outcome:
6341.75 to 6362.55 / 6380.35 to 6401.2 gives 1.11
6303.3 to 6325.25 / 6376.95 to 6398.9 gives 1.11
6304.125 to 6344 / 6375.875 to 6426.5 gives 1.05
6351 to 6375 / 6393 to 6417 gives 1.05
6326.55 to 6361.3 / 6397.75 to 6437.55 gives 1.04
